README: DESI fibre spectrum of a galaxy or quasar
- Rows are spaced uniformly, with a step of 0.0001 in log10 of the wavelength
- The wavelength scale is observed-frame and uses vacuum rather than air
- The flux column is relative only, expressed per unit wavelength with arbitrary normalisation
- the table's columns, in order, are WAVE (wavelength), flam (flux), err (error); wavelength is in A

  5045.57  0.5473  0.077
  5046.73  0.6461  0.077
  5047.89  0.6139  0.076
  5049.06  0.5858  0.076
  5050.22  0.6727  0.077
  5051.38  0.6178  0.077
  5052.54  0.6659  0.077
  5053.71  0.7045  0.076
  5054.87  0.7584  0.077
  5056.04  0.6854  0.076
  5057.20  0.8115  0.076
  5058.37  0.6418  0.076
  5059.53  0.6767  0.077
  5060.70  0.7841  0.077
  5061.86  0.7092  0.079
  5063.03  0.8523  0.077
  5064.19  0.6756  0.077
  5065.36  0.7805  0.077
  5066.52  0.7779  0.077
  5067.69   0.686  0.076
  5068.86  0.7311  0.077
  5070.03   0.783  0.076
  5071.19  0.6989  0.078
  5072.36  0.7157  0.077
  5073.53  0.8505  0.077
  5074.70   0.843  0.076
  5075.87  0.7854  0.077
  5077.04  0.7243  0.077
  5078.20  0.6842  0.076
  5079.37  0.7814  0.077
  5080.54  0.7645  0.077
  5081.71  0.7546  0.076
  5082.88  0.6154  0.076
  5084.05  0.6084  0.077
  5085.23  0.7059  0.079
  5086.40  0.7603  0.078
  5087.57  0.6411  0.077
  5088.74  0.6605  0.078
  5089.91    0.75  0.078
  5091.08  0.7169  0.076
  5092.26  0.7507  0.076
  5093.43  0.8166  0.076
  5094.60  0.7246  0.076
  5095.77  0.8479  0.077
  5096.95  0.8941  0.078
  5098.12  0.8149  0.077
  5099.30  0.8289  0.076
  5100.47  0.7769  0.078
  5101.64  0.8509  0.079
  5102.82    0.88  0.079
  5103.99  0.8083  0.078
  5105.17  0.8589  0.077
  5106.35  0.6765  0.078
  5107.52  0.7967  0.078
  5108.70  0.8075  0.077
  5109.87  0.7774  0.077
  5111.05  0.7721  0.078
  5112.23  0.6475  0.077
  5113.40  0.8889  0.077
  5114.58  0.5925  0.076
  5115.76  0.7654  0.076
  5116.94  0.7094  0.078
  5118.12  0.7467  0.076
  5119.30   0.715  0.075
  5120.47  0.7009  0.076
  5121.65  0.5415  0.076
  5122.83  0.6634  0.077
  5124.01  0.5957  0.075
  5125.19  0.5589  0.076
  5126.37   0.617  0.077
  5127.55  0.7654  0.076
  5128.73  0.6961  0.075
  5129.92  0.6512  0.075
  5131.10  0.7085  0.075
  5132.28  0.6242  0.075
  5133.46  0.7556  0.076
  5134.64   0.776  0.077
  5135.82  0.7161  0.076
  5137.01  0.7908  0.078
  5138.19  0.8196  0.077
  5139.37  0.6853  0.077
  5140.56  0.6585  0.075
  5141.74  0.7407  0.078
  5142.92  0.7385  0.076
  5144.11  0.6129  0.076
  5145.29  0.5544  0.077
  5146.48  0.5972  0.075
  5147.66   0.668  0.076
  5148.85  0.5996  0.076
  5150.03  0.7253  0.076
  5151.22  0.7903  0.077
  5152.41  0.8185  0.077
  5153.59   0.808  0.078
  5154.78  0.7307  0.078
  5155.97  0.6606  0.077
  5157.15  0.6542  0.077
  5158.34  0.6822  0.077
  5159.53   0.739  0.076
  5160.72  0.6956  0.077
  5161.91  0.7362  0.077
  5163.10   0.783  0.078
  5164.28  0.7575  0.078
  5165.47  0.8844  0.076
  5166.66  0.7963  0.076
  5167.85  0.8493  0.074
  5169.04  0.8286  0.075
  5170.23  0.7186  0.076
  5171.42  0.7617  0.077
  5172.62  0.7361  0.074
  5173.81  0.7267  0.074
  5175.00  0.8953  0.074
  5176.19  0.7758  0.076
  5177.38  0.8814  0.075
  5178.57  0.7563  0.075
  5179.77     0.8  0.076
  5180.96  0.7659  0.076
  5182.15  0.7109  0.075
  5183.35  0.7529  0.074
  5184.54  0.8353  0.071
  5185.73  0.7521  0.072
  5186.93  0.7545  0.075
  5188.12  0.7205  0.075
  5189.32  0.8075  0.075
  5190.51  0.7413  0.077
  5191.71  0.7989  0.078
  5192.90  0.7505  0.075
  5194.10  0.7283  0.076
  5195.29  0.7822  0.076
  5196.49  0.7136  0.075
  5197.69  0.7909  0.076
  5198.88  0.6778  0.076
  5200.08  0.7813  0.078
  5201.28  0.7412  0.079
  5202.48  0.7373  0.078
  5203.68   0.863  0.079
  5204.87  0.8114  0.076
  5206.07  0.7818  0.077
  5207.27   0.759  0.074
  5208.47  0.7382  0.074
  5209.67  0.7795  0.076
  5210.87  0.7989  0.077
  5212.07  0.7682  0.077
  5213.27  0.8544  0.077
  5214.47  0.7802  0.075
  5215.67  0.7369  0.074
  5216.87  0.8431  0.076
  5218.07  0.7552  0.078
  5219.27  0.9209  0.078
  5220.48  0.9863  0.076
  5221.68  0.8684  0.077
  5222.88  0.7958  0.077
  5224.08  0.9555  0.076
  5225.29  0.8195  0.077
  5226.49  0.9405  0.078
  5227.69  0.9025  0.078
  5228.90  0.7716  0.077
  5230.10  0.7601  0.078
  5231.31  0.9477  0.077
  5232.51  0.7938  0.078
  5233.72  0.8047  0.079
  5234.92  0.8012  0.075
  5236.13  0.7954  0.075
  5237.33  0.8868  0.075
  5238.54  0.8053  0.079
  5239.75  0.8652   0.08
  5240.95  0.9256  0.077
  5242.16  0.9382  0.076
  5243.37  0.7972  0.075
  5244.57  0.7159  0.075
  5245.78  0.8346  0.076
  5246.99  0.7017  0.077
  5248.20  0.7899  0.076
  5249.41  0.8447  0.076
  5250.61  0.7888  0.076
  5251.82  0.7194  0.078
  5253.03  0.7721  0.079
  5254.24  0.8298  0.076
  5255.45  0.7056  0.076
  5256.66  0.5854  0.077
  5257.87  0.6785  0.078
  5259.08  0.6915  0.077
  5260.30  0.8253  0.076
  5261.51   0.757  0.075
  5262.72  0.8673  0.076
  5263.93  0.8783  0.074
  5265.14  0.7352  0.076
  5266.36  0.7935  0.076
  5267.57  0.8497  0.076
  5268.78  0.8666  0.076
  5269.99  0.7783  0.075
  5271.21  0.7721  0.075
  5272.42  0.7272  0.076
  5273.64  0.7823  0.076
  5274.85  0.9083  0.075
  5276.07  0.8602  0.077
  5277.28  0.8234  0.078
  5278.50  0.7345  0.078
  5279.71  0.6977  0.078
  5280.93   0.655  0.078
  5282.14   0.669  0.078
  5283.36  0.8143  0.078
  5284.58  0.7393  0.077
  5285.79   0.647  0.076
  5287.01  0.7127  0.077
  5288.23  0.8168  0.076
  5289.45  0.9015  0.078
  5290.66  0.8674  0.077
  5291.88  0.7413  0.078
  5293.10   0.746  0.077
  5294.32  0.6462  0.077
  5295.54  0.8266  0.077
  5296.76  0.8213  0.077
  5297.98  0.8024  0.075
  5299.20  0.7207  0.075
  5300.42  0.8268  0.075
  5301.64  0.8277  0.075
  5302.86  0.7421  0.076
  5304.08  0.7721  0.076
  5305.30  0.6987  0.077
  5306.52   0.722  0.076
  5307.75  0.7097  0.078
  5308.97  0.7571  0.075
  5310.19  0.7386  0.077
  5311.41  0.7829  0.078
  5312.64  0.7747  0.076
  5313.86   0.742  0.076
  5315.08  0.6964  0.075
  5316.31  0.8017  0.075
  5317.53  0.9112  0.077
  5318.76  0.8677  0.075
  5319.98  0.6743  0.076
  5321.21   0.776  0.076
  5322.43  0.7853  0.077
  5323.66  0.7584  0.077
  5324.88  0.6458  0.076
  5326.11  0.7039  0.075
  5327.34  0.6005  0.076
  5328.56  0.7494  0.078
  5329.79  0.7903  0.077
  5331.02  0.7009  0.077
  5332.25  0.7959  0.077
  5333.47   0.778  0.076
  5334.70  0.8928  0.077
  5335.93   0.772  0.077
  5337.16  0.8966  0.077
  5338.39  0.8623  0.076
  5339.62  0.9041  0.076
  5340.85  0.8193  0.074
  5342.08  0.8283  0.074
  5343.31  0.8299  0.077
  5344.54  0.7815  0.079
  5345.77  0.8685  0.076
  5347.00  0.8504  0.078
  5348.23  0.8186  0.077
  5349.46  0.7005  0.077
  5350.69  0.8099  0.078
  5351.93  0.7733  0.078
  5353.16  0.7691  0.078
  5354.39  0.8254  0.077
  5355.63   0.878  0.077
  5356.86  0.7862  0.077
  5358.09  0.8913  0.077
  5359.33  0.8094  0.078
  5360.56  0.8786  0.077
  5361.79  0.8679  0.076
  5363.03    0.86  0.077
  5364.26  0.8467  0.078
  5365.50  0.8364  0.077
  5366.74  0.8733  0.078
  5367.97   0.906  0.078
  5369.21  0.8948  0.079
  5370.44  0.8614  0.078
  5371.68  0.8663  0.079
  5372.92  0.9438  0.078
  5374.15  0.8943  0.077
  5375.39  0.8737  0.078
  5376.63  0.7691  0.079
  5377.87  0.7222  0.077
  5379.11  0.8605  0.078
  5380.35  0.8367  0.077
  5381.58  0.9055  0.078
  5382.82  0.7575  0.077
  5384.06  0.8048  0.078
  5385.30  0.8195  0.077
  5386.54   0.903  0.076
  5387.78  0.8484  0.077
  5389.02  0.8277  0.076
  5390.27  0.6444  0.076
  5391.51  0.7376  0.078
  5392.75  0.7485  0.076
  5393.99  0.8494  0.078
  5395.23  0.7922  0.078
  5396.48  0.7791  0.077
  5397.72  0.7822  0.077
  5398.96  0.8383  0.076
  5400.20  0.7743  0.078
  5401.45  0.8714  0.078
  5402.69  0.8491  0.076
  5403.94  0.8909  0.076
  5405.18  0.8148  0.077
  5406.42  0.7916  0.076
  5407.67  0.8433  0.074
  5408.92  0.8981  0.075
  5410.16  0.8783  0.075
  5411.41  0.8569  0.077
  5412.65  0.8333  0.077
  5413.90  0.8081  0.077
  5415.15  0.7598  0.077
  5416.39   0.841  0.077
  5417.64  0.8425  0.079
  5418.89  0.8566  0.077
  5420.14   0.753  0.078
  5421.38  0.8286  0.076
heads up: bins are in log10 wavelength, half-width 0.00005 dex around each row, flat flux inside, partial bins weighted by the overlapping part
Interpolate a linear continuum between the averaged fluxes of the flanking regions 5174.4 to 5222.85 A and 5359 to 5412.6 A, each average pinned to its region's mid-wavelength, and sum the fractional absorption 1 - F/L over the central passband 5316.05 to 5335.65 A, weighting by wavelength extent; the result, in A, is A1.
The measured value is 1.3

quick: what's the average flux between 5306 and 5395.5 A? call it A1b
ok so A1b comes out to 0.807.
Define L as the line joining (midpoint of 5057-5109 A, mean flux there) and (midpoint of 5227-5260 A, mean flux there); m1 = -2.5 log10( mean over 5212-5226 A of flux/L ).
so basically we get -0.07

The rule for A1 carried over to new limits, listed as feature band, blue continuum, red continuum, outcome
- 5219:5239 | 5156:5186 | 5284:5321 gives -2.3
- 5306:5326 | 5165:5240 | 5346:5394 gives 1.5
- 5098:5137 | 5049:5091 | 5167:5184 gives 1.0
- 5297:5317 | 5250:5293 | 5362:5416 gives 0.8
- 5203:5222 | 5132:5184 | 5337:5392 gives -1.2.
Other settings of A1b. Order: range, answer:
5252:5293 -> 0.771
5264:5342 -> 0.775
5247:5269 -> 0.773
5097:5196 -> 0.741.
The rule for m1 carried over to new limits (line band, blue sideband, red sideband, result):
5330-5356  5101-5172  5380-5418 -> -0.02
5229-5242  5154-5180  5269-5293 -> -0.09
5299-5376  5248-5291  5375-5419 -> -0.01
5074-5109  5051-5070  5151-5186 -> -0.04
